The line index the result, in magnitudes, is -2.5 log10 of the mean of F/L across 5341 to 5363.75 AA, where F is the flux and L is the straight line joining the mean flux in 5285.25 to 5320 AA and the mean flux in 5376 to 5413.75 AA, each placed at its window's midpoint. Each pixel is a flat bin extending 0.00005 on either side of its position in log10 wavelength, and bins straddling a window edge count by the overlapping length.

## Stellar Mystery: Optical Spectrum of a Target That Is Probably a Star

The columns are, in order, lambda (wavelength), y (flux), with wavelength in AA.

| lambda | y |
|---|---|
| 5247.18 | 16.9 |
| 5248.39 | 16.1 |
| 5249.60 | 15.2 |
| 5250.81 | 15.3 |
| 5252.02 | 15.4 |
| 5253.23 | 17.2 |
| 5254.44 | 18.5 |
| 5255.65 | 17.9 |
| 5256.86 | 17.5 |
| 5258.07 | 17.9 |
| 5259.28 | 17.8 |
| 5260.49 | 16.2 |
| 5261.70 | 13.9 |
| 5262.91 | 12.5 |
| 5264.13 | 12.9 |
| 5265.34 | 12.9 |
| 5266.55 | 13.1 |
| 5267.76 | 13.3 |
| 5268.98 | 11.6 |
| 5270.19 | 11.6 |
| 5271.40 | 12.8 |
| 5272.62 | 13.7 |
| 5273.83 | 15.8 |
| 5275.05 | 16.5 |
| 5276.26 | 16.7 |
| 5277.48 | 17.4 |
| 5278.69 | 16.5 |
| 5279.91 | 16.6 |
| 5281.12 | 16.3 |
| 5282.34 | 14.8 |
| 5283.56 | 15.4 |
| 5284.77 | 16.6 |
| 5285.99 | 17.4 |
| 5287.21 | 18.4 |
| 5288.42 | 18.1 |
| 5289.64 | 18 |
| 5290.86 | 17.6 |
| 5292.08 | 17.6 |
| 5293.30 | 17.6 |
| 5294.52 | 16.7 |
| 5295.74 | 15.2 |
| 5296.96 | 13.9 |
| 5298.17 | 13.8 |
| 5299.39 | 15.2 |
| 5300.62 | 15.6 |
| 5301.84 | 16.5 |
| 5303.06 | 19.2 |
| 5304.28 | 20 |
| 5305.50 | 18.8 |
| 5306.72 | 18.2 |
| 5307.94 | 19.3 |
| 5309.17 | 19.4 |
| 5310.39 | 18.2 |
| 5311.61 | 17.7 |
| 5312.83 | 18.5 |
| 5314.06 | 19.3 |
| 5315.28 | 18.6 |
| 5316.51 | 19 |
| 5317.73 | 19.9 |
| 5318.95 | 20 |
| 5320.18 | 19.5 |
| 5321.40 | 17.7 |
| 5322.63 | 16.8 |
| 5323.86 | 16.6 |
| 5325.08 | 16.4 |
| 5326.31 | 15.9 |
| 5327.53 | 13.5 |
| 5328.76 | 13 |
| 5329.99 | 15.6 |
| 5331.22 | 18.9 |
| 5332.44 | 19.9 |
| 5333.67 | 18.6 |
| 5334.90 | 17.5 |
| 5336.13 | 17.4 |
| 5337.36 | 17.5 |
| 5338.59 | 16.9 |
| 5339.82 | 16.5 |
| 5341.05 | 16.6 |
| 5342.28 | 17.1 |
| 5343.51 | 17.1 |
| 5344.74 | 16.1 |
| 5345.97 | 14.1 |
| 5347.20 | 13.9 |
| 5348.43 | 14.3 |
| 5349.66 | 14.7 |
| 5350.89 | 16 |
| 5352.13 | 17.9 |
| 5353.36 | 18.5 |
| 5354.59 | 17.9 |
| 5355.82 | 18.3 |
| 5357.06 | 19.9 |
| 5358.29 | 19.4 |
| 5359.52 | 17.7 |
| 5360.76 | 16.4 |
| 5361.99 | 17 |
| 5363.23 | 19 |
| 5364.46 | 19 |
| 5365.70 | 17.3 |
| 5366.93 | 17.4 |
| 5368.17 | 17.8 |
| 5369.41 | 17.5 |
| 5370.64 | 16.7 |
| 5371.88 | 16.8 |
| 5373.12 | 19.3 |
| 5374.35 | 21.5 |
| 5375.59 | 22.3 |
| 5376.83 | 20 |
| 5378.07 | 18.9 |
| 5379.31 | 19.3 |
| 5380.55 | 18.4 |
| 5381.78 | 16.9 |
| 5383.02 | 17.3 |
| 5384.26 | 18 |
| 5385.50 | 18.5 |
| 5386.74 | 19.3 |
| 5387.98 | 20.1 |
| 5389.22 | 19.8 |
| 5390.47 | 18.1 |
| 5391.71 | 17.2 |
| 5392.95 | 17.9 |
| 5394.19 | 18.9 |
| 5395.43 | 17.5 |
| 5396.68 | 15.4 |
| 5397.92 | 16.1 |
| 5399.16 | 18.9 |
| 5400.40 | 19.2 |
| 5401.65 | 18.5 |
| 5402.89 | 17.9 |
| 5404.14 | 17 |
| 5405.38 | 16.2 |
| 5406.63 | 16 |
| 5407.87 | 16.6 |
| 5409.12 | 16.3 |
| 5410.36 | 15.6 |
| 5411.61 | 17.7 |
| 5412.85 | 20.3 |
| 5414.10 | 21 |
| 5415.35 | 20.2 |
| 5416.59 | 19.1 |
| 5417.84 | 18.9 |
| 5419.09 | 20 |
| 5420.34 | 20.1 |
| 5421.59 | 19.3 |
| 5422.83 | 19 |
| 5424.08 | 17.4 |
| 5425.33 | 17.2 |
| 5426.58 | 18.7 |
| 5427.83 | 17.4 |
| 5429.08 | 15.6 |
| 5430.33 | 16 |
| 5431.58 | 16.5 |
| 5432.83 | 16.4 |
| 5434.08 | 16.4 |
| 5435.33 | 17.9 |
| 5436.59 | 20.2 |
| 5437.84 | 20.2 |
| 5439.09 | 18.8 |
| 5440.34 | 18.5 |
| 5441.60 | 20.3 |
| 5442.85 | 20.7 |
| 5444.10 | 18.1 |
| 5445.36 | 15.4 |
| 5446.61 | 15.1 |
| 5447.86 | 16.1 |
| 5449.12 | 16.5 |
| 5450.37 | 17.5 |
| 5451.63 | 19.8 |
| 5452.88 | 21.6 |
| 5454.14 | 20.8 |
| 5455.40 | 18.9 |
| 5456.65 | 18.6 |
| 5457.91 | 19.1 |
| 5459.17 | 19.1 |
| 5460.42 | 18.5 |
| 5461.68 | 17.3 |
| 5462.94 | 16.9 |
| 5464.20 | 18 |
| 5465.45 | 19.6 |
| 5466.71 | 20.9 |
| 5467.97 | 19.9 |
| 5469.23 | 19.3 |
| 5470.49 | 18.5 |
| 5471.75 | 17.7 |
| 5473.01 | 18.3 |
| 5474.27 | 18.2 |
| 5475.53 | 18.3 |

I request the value 0.06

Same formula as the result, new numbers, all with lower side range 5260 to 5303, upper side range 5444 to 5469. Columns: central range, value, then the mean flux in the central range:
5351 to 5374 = -0.07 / 18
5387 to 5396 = -0.07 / 18.5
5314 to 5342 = -0.08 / 17.4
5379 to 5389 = -0.08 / 18.5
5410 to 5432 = -0.04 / 18.4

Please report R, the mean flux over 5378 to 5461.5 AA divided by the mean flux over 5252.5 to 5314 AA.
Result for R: 1.1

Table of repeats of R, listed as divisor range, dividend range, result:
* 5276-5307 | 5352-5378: 1.10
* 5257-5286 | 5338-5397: 1.18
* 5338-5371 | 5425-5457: 1.06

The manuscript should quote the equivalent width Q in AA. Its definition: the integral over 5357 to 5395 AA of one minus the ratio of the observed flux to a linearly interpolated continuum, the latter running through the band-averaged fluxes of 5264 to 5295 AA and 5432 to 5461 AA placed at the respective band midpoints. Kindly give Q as -2.7 AA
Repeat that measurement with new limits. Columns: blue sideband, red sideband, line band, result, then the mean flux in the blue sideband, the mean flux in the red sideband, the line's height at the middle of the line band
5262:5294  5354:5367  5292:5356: -0.8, 15.4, 18.2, 17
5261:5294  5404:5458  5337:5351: 0.6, 15.4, 18.2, 16.6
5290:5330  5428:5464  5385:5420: -0.6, 17.3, 18.1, 17.8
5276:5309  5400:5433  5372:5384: -1.0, 17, 17.9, 17.6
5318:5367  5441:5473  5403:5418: 0.1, 17.1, 18.6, 18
